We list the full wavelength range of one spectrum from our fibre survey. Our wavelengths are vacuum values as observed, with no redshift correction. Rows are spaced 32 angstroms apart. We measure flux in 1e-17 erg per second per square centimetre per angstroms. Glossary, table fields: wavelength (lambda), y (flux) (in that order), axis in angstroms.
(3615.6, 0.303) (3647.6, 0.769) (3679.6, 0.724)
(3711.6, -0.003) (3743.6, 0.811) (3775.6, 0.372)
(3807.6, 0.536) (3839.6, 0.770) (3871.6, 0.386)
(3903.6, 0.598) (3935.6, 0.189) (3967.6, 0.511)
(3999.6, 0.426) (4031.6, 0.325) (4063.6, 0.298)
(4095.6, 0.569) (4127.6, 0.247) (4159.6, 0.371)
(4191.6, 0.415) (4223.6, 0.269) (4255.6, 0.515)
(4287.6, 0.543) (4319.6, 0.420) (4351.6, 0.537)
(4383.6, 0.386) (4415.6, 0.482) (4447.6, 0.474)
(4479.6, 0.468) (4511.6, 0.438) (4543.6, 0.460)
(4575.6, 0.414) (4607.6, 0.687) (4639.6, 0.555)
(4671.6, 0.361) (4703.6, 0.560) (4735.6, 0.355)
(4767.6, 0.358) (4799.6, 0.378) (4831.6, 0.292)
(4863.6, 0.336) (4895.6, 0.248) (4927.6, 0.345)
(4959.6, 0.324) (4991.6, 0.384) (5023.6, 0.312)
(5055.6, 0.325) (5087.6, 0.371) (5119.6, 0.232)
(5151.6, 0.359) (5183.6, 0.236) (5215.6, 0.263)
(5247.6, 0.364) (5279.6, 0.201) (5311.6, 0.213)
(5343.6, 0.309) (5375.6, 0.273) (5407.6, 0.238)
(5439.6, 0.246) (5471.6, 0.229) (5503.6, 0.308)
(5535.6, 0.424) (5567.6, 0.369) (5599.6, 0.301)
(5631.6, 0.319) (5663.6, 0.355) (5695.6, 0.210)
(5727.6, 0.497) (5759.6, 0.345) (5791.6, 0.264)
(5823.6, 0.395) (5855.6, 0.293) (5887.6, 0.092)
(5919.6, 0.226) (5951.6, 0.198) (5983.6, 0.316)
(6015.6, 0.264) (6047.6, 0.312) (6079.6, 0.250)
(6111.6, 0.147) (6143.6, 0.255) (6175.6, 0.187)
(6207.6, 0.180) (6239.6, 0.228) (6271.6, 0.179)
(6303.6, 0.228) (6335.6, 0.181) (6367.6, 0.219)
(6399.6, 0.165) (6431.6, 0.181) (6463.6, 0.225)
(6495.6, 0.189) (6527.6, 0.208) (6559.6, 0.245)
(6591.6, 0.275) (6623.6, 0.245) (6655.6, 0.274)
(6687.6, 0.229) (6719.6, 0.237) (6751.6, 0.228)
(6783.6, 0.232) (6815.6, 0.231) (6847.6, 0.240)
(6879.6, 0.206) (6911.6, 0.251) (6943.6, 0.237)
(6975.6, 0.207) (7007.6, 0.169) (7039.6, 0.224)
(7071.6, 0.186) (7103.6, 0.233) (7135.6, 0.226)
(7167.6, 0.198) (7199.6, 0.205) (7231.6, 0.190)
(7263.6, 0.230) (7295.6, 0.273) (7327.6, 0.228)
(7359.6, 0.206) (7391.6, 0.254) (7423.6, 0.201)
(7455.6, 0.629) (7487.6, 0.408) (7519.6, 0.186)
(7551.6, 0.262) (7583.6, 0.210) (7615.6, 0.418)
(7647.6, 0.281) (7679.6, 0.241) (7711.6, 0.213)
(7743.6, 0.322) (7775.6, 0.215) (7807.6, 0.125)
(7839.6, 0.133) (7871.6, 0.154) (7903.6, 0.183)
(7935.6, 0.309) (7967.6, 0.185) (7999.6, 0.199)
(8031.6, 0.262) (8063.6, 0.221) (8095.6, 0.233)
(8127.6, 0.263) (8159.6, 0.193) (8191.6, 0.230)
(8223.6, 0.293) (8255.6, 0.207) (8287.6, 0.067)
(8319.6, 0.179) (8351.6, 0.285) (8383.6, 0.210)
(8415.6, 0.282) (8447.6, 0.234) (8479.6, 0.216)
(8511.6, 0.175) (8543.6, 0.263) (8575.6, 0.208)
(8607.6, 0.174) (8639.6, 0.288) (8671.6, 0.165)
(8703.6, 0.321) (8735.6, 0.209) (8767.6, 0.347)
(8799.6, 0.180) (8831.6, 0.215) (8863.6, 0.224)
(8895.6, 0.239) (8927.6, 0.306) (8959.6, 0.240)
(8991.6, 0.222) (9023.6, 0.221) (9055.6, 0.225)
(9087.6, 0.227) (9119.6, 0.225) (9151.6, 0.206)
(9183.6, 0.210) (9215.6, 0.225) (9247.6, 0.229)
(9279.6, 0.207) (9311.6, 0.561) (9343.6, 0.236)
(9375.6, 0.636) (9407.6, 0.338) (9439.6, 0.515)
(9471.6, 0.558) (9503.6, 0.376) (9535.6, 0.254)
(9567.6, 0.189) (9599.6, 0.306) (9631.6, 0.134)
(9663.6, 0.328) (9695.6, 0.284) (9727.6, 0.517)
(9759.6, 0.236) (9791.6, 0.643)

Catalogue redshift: 1.00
